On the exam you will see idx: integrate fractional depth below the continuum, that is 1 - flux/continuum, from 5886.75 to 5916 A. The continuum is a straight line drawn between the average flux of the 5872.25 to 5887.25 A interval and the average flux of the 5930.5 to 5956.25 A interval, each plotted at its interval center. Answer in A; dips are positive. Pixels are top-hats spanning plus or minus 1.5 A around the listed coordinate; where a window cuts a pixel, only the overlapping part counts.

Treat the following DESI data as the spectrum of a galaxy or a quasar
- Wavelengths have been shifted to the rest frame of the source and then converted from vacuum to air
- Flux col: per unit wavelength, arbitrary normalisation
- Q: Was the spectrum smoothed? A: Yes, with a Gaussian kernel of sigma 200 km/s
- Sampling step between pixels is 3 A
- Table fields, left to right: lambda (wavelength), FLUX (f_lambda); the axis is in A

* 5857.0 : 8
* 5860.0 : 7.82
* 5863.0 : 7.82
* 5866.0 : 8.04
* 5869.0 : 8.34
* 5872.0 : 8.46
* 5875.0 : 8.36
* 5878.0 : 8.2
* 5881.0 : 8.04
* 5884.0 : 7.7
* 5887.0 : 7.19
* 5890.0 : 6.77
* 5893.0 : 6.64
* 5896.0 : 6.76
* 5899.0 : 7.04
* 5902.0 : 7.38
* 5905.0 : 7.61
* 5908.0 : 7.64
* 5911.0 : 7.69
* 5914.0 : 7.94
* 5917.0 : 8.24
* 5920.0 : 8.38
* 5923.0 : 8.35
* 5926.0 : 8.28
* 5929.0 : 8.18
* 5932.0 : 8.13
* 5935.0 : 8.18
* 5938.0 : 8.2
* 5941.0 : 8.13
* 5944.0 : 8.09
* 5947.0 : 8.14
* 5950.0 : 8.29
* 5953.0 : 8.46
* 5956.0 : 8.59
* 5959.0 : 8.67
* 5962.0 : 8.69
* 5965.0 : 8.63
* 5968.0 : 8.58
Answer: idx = 2.9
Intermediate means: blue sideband 8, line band 7.29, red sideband 8.23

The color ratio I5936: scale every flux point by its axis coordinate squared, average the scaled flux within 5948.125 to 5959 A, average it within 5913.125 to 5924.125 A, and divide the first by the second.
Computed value 1.0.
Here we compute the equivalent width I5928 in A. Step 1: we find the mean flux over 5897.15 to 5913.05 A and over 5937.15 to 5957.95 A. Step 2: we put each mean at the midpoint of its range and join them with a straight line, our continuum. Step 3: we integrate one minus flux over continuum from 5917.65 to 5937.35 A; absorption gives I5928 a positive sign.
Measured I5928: -0.9 A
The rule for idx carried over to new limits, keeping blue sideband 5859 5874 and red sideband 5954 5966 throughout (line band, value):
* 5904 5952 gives 2.03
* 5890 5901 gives 1.92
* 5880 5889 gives 0.70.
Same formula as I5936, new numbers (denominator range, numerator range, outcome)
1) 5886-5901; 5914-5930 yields 1.21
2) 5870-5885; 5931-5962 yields 1.04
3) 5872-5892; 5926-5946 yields 1.07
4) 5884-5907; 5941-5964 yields 1.20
